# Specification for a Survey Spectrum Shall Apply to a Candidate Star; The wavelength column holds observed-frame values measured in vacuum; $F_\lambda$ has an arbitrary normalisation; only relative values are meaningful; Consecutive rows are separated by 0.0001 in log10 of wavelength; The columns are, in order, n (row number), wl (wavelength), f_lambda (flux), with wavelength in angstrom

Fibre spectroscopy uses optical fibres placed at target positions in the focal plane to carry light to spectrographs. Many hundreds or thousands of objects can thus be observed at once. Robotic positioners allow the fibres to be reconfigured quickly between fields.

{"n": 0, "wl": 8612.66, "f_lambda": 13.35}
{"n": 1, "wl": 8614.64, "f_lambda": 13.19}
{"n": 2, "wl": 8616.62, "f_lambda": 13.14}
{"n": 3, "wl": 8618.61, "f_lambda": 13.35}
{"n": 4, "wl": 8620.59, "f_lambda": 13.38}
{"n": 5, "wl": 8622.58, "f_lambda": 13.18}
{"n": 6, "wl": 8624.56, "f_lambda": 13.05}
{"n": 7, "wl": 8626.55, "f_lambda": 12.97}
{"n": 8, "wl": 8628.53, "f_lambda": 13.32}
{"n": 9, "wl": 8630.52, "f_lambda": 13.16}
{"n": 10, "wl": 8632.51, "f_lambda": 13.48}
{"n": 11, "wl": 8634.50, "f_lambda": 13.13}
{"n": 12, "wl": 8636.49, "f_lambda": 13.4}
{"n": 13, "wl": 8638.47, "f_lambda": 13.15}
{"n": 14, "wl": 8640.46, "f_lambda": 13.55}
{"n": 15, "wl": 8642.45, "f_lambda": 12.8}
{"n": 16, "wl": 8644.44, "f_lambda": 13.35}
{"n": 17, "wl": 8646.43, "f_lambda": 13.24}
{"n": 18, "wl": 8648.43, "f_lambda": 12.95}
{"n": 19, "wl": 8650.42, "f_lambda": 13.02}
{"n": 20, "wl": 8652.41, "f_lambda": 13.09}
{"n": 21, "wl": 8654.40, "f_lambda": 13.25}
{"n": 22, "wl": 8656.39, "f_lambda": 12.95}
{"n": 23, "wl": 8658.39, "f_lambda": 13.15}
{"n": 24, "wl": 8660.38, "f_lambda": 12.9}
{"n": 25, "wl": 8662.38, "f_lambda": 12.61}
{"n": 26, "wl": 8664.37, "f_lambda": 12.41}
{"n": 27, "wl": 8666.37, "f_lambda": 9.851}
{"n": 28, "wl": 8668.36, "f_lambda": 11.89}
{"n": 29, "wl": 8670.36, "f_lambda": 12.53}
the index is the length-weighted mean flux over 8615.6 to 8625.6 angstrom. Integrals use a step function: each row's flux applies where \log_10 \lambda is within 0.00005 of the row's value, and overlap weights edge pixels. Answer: 13.2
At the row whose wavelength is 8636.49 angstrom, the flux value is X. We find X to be 13.4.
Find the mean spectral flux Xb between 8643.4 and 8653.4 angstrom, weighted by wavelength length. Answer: 13.1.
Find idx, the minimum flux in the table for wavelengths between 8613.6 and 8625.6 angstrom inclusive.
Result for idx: 13.05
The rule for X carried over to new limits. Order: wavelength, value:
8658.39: 13.15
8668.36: 11.89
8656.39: 12.95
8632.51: 13.48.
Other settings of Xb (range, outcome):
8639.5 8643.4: 13.2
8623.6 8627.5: 13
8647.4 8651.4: 13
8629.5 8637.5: 13.3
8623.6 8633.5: 13.2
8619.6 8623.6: 13.3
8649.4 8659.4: 13.1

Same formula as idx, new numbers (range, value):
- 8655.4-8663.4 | 12.61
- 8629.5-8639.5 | 13.13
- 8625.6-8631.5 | 12.97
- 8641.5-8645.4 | 12.8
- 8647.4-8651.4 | 12.95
